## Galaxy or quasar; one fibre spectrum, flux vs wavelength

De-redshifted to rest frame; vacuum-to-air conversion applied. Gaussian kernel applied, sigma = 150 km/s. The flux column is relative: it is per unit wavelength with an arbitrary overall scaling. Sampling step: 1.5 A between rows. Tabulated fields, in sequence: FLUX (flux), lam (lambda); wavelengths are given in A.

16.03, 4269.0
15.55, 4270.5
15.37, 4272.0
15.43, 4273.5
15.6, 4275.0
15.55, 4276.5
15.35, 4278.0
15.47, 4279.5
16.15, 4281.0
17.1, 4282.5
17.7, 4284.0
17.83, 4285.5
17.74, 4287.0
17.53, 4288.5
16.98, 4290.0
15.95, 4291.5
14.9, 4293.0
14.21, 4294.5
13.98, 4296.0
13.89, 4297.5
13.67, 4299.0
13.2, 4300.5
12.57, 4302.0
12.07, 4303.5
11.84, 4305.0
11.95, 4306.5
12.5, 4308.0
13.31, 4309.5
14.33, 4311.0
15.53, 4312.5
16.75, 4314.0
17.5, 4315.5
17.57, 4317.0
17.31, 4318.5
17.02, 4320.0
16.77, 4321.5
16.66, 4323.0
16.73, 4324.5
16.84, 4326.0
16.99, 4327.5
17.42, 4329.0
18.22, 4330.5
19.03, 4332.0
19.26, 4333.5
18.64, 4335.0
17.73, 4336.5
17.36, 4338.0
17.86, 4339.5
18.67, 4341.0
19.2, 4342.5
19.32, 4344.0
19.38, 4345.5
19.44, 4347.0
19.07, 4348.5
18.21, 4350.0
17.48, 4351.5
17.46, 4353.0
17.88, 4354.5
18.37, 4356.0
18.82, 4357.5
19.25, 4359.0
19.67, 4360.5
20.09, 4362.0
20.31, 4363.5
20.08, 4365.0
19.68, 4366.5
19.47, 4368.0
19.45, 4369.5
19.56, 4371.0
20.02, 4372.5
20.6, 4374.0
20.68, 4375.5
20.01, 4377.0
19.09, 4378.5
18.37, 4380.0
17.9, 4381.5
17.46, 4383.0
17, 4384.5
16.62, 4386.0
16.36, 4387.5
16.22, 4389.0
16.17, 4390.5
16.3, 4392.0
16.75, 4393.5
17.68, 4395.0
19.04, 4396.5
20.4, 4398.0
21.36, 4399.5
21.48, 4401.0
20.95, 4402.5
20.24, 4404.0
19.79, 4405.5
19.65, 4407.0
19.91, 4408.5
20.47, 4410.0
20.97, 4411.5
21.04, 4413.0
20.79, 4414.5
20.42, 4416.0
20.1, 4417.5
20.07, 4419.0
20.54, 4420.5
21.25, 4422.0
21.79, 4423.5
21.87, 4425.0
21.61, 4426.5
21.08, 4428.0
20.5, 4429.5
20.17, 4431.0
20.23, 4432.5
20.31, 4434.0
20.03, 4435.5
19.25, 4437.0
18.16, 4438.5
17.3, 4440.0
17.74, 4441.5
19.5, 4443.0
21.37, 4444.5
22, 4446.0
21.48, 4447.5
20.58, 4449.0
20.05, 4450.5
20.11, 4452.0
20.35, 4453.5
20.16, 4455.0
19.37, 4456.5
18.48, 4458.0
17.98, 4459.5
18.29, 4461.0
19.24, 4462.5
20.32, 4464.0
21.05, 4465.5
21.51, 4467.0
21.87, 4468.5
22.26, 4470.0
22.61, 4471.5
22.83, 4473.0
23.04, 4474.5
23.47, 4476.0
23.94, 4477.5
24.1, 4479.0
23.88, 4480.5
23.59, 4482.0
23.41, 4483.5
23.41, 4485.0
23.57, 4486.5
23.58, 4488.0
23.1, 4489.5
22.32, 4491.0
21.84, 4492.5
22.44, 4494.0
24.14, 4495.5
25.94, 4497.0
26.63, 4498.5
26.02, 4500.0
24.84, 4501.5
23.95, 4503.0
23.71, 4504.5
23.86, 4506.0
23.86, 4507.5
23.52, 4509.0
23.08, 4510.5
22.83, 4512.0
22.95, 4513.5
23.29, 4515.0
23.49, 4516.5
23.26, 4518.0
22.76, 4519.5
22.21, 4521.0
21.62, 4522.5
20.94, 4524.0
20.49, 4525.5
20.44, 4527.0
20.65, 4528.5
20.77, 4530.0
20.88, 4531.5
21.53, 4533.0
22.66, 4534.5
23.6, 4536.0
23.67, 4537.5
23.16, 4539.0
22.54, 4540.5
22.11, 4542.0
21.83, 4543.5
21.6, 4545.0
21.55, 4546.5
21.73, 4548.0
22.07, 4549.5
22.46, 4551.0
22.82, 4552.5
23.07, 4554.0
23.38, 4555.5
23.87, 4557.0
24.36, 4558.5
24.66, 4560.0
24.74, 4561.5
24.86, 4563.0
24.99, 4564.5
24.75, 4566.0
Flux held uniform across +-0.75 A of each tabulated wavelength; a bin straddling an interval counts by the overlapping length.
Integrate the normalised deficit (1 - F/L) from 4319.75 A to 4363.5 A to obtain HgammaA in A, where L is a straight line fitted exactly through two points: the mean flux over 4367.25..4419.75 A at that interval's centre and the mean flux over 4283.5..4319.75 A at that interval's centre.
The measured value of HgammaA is -3.7 A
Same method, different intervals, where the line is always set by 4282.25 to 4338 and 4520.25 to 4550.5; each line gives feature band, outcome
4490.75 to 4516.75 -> -3.56 A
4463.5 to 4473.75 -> -0.89 A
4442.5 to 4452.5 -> -0.64 A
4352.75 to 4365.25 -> -1.39 A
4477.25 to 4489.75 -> -1.94 A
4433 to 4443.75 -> 0.19 A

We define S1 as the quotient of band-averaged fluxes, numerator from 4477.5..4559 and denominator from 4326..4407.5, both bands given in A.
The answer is 1.2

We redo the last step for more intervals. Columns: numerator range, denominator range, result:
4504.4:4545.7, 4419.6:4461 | 1.11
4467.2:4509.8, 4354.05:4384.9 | 1.23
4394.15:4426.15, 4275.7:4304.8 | 1.34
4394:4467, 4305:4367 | 1.14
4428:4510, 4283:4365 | 1.29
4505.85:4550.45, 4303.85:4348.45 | 1.32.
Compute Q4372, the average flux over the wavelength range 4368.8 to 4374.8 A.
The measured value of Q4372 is 19.9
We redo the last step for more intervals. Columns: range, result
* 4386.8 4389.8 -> 16.3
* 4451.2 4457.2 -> 20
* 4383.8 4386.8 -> 16.8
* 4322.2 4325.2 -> 16.7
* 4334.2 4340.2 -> 17.9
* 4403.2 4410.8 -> 20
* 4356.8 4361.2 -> 19.2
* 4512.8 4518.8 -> 23.2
